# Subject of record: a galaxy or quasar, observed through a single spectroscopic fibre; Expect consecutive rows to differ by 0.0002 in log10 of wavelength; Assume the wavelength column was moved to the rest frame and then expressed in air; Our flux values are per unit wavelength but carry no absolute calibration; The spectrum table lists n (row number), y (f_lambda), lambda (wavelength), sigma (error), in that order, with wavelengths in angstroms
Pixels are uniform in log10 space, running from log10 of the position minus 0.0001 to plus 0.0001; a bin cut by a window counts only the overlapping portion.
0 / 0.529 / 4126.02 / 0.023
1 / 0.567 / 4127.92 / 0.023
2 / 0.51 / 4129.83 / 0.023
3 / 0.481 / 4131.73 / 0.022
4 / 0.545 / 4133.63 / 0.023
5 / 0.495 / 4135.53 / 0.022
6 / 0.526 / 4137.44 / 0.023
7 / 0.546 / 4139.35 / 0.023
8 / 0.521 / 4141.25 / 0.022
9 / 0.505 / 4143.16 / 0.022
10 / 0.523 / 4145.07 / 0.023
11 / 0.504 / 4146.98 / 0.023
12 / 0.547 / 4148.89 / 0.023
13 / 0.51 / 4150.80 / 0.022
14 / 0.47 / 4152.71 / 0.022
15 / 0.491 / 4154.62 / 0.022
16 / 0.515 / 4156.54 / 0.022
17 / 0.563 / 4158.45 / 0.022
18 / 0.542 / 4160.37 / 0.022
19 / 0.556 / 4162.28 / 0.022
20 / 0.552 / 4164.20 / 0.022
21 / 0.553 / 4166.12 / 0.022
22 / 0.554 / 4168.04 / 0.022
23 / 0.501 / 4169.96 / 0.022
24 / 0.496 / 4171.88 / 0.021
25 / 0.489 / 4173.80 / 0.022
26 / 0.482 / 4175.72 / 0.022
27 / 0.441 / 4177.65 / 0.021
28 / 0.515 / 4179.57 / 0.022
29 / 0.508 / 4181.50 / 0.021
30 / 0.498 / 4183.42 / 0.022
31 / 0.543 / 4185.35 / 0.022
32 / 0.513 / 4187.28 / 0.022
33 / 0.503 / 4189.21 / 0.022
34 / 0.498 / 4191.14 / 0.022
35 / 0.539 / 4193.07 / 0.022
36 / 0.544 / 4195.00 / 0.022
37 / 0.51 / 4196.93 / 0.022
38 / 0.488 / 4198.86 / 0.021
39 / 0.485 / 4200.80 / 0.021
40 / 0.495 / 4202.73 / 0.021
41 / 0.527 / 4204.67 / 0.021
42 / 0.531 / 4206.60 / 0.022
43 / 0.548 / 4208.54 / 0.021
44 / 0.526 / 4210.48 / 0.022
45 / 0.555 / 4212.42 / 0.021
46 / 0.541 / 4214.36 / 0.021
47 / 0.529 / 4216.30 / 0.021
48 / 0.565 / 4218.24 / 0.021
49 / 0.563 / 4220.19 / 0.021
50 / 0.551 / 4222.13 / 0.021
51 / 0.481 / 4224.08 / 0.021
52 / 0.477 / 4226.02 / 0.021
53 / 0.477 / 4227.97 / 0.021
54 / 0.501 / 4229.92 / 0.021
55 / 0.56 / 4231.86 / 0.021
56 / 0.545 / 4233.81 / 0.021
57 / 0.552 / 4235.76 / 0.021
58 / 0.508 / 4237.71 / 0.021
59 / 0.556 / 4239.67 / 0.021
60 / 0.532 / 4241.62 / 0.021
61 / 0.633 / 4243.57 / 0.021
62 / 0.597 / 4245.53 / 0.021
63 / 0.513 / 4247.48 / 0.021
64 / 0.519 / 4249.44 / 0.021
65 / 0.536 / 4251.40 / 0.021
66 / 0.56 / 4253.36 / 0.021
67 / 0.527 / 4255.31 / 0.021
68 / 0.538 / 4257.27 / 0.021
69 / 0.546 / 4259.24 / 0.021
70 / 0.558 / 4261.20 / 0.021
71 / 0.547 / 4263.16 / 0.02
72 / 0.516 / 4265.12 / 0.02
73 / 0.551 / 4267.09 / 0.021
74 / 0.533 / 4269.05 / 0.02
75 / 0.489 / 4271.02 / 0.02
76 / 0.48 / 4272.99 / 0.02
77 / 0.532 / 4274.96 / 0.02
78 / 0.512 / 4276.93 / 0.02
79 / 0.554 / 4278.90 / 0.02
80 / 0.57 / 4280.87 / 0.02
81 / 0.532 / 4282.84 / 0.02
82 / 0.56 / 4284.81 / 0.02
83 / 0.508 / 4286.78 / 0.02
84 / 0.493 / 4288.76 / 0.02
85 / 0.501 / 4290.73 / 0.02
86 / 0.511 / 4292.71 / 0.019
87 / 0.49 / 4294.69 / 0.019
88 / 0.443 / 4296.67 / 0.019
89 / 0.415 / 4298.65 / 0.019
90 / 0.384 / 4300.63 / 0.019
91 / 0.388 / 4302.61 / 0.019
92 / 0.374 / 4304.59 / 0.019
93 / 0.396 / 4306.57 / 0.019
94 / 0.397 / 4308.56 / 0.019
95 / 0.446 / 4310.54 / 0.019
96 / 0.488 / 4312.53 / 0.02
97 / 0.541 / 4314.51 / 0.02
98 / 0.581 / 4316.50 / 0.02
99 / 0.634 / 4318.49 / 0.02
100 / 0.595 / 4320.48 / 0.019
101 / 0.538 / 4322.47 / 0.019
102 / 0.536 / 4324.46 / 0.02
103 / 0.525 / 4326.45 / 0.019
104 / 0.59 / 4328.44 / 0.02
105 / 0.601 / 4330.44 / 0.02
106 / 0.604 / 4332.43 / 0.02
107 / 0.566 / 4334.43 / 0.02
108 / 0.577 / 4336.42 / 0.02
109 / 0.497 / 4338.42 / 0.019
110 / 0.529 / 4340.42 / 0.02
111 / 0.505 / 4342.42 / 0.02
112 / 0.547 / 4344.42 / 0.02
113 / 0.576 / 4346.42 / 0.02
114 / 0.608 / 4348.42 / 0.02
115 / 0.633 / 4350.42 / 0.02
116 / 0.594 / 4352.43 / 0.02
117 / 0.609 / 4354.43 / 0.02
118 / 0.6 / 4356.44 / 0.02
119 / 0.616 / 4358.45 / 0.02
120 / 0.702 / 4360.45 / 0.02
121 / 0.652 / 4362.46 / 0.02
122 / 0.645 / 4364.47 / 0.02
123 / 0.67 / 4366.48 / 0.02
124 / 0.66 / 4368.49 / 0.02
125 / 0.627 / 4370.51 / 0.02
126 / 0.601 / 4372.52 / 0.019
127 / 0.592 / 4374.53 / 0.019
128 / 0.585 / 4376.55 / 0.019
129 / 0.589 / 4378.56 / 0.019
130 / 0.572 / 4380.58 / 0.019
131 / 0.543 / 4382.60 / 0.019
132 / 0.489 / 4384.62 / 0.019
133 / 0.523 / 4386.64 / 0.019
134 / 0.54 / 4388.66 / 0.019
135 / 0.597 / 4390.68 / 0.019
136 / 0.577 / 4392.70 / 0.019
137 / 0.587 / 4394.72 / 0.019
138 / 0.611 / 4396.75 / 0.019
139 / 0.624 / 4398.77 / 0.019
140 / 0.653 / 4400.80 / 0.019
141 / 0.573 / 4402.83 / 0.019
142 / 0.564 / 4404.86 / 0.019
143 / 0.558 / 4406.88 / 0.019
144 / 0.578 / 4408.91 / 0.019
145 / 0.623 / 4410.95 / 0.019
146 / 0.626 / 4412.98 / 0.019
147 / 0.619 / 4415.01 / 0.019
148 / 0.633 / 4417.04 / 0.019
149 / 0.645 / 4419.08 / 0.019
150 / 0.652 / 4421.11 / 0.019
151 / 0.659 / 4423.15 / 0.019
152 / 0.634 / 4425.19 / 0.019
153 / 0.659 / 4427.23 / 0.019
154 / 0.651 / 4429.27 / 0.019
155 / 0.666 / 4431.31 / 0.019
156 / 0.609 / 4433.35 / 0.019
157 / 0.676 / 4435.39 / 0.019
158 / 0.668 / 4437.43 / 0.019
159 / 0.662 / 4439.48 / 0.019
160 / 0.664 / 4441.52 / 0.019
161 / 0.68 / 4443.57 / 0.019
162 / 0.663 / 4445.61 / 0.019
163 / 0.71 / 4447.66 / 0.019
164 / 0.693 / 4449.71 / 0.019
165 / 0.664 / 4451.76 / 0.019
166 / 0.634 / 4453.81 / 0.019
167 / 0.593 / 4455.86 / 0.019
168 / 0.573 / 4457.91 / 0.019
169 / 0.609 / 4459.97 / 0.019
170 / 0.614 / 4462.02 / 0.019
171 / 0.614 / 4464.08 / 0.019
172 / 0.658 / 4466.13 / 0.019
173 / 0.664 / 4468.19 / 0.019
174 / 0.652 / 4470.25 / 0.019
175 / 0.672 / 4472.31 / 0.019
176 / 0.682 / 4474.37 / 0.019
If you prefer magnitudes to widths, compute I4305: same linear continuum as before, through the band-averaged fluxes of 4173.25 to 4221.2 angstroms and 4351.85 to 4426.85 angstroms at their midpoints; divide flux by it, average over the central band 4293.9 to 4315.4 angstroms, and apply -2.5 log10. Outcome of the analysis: 0.30 mag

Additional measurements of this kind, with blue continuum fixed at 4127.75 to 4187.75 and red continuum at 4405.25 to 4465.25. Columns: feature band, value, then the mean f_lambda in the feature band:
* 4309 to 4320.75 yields 0.093 mag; 0.538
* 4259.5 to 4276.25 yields 0.077 mag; 0.526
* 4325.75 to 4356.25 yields 0.047 mag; 0.572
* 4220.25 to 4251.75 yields 0.033 mag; 0.534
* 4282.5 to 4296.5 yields 0.132 mag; 0.509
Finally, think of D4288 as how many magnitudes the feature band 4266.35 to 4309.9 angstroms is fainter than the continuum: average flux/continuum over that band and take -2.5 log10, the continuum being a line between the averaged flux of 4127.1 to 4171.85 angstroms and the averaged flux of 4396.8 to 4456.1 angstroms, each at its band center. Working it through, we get 0.20 mag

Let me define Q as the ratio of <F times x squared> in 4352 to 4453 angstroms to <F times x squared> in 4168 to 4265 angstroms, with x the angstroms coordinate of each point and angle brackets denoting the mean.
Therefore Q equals 1.29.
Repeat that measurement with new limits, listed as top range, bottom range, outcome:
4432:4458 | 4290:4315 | 1.59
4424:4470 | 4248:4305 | 1.38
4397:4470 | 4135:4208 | 1.39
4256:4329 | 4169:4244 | 1.02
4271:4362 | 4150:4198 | 1.10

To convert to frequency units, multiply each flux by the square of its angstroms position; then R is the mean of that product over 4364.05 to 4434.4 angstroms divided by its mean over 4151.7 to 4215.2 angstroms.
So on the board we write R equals 1.30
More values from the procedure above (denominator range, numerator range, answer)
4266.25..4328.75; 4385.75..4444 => 1.31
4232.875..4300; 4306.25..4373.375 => 1.13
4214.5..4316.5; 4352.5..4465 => 1.30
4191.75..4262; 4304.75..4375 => 1.13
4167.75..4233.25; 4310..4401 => 1.21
